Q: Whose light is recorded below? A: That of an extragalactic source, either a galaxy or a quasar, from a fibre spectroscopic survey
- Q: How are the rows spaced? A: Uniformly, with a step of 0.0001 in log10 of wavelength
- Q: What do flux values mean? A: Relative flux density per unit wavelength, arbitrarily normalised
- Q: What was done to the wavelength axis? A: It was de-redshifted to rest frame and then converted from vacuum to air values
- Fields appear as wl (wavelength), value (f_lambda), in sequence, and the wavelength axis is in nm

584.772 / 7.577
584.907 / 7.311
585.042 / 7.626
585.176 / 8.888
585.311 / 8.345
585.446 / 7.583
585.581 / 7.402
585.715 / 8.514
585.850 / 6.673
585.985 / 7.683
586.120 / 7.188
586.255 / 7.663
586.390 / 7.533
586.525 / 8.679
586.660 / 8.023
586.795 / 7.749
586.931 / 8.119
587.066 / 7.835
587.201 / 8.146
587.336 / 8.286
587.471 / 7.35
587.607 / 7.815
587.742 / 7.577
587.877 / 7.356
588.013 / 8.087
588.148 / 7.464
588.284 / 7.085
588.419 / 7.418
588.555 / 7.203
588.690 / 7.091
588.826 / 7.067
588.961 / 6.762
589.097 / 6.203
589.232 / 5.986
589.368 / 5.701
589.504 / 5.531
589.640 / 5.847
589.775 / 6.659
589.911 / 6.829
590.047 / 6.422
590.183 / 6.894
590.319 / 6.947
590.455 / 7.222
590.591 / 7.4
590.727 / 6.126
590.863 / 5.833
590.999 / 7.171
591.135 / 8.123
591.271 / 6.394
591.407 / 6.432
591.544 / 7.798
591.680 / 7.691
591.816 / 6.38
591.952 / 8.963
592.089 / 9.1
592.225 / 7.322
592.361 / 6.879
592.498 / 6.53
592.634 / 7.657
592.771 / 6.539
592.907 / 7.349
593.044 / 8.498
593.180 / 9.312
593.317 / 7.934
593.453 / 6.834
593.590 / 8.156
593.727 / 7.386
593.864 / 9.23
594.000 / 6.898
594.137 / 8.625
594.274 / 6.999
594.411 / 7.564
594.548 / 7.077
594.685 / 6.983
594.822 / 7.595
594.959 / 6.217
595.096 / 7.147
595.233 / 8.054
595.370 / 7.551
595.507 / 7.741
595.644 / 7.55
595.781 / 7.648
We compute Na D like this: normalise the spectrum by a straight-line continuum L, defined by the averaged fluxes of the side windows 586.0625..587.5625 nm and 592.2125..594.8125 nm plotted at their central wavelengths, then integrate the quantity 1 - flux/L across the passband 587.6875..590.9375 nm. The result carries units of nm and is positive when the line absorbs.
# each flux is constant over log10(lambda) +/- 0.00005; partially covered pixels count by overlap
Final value 0.412 nm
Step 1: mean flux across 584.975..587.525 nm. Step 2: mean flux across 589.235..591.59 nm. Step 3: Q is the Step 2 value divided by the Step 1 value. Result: 0.84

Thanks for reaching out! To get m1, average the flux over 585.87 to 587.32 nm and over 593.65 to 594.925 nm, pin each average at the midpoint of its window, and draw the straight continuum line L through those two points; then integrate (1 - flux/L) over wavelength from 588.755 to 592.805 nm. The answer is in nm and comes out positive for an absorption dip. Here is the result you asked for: 0.42 nm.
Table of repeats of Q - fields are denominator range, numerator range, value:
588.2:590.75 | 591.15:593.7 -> 1.13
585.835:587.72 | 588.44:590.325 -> 0.84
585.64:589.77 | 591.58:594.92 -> 1.04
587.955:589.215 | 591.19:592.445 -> 1.05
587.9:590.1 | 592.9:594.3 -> 1.19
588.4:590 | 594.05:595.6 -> 1.14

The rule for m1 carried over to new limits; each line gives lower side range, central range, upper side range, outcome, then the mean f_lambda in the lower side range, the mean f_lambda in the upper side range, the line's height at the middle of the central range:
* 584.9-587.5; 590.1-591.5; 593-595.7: 0.159 nm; 7.85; 7.66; 7.74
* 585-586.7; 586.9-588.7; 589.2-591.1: -0.101 nm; 7.83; 6.51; 7.23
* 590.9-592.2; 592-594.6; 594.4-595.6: -0.097 nm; 7.51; 7.32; 7.41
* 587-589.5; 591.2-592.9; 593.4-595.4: 0.016 nm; 7.2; 7.49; 7.38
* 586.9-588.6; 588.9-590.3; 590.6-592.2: 0.218 nm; 7.67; 7.28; 7.47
